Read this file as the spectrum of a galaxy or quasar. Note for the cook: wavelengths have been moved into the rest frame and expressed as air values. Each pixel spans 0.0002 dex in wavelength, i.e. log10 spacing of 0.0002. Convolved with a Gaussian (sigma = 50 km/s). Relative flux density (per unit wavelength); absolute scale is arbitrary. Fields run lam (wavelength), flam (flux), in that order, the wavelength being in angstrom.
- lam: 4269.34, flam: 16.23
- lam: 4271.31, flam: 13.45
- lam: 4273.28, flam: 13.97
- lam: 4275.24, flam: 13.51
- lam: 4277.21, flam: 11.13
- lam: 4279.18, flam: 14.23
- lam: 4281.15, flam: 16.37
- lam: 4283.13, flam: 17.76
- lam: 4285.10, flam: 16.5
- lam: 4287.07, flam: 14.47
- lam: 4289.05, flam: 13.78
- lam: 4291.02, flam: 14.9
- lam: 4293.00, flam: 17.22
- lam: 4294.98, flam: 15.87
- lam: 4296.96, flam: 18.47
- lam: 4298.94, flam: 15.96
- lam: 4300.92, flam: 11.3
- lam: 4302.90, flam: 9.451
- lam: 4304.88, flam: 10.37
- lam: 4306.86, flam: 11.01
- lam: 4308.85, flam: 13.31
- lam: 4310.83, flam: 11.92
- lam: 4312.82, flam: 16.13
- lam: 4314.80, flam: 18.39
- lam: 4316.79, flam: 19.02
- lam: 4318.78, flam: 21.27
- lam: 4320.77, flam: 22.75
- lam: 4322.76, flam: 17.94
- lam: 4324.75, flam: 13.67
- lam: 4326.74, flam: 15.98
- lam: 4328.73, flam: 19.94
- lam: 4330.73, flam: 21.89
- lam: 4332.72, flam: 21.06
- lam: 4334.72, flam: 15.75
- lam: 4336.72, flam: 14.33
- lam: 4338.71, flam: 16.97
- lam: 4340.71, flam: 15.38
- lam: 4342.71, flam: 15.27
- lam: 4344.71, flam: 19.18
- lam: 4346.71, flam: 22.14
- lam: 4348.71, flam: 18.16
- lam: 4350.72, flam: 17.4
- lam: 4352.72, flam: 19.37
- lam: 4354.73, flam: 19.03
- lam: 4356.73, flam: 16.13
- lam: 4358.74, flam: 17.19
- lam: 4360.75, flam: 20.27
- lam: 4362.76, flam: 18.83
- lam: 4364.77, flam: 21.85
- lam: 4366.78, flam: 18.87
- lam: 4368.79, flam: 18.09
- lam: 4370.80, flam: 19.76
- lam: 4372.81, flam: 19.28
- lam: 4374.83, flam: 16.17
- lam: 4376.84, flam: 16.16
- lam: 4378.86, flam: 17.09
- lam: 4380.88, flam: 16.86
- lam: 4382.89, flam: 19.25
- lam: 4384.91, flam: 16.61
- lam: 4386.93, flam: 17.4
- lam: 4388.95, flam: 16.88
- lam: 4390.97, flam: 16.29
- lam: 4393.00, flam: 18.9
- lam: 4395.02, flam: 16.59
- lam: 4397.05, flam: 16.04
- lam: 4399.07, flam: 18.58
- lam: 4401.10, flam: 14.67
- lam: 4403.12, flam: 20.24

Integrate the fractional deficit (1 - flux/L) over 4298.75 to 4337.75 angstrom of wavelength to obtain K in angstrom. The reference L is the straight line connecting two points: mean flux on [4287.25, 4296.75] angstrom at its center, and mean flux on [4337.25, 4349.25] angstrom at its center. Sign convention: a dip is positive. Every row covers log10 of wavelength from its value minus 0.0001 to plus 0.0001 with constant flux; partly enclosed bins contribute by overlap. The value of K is 1.5 angstrom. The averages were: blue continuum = 15.6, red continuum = 17.7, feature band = 16.1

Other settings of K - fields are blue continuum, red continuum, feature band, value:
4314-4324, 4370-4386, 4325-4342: 1.6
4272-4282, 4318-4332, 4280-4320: 2.5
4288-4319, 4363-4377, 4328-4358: -1.8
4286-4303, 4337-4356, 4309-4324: -1.5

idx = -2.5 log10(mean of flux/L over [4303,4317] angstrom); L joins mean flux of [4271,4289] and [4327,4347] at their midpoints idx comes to 0.19 mag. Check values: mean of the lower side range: 14.6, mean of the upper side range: 18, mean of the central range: 13.7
